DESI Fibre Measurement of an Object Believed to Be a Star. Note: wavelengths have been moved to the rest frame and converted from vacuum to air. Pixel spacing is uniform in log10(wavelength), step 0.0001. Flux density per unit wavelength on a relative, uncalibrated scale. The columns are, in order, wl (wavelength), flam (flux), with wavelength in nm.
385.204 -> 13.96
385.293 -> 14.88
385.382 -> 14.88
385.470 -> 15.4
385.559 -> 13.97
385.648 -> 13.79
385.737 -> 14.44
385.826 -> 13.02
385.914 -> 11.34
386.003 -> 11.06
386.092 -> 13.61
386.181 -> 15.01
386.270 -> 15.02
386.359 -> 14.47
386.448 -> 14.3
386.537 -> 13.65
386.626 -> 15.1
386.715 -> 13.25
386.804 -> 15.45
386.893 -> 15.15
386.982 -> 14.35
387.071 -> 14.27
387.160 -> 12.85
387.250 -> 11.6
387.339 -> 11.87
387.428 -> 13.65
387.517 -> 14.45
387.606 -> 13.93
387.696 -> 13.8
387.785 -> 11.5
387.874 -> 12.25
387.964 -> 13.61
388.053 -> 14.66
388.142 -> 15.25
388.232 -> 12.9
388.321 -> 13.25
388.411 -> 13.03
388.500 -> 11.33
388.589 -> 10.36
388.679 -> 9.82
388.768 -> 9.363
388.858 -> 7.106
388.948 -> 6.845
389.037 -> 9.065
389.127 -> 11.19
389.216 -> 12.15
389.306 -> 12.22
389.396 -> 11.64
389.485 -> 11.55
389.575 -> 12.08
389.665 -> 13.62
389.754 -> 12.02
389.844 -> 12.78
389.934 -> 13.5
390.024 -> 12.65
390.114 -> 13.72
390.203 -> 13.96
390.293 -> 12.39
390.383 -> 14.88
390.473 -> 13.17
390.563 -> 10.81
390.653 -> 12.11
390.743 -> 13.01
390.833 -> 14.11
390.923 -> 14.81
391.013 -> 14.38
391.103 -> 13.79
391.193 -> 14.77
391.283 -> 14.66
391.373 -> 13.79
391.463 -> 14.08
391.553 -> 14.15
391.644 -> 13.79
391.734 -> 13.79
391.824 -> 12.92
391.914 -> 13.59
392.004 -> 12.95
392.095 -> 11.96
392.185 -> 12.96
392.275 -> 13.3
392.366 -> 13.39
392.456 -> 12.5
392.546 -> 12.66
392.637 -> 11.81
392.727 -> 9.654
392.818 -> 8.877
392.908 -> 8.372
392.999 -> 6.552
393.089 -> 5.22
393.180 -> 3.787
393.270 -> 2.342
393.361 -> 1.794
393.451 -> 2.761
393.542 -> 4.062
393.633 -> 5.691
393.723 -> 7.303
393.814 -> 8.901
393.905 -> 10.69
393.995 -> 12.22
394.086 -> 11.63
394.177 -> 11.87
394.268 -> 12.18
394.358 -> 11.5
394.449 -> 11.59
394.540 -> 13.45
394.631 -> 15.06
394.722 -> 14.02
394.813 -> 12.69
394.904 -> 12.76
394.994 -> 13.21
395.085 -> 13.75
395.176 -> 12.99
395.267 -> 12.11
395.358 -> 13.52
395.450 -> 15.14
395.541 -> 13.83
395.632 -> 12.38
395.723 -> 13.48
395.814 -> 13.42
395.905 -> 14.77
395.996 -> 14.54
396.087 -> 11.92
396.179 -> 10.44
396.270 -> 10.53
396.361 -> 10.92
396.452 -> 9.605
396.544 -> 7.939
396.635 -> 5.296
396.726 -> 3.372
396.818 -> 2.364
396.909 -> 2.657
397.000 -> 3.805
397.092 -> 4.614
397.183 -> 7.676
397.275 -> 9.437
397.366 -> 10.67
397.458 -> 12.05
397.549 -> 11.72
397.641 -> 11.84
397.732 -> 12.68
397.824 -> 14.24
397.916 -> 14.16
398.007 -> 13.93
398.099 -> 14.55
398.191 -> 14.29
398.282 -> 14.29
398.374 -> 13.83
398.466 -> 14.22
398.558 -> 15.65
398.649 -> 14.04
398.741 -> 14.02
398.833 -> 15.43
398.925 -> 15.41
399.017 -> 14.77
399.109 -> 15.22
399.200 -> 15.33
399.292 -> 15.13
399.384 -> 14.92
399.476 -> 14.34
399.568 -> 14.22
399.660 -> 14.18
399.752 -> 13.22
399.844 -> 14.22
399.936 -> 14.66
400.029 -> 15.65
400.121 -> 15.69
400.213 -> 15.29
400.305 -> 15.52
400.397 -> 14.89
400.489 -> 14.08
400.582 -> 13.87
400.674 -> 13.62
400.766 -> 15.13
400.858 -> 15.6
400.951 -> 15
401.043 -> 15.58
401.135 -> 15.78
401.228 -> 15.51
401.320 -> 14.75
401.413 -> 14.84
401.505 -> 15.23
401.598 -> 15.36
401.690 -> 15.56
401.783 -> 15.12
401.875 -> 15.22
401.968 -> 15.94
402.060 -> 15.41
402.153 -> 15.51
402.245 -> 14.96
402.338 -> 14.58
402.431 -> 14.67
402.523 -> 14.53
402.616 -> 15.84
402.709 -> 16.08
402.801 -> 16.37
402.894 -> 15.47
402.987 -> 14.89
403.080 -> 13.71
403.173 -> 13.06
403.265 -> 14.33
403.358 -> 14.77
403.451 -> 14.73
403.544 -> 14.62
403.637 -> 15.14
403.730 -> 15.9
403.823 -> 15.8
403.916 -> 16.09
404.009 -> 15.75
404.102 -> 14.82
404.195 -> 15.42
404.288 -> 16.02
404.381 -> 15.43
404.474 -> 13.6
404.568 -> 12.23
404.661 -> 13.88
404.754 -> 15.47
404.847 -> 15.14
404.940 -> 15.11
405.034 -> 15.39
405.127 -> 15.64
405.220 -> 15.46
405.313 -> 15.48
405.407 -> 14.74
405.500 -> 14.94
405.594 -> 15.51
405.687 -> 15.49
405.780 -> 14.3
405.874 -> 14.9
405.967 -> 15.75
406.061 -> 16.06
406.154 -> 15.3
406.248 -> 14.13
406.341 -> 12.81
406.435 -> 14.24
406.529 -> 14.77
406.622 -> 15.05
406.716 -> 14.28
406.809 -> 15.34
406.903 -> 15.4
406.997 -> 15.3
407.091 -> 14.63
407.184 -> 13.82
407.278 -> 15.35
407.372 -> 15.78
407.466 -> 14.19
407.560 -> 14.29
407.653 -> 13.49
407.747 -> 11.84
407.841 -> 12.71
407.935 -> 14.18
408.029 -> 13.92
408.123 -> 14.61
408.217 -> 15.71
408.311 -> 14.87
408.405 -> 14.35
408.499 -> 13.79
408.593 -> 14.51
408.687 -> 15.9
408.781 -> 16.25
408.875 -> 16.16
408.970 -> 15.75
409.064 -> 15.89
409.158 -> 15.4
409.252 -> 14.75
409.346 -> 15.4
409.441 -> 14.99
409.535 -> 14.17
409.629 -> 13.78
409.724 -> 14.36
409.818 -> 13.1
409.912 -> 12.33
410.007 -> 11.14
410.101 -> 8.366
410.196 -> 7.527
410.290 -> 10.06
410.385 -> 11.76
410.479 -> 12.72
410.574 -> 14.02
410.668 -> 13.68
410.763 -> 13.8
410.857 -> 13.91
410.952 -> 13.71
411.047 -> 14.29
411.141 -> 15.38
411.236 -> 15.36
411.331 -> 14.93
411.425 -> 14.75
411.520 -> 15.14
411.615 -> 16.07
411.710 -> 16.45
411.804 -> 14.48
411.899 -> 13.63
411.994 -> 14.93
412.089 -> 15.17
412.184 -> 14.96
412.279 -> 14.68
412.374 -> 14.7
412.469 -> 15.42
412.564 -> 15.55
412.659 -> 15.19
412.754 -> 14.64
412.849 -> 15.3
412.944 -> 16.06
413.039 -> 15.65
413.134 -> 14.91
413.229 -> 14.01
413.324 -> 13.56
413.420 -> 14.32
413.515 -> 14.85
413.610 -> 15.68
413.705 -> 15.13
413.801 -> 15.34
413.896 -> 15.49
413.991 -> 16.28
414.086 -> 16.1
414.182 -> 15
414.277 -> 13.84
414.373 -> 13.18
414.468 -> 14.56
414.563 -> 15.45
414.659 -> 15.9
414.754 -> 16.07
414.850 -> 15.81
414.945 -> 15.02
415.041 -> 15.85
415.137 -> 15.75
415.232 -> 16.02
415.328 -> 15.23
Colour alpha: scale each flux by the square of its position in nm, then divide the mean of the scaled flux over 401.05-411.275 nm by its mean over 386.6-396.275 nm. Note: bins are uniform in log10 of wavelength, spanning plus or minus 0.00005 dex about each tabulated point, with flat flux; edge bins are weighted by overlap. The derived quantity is 1.3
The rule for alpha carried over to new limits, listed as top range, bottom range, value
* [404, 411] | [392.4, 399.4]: 1.37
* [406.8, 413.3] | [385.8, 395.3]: 1.32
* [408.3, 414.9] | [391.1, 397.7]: 1.49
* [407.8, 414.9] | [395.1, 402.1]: 1.18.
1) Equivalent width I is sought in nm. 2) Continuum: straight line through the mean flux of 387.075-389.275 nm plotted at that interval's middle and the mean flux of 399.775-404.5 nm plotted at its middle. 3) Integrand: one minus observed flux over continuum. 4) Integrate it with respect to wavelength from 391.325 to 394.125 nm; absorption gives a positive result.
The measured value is 0.65 nm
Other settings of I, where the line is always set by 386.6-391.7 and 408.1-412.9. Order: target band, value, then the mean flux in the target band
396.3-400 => 0.430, 11.9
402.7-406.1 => -0.293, 15.1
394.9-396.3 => 0.019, 13.1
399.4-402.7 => -0.324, 15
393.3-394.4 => 0.407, 8.29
